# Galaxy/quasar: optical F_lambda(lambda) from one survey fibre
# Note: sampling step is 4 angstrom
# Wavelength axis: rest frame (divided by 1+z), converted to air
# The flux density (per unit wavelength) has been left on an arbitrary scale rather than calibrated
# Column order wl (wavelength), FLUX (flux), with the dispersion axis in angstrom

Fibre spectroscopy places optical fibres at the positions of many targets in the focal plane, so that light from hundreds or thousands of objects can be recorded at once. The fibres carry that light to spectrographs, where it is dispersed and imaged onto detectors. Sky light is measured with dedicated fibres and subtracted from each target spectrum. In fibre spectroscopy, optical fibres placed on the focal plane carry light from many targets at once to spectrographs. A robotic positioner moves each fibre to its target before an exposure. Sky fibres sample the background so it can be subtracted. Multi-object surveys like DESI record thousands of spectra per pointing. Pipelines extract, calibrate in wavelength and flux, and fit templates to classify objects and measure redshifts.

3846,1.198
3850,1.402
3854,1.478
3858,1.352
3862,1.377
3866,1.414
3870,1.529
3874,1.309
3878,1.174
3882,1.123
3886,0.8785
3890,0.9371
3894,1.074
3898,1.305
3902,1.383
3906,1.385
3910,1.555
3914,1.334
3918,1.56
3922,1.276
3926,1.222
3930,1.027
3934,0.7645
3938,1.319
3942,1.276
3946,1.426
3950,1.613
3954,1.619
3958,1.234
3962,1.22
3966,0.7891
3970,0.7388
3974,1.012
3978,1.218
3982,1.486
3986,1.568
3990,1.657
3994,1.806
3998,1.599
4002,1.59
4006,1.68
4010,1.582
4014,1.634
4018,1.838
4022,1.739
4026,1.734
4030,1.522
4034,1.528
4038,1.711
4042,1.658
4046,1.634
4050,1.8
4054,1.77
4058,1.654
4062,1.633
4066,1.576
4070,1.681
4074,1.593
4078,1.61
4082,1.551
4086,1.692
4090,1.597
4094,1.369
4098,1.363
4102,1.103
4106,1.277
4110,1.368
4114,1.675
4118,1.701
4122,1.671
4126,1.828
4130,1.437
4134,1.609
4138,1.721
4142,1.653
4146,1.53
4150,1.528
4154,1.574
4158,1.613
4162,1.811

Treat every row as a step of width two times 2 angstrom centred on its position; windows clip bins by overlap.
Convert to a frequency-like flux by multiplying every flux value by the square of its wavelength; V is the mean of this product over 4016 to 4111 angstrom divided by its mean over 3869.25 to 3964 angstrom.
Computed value 1.3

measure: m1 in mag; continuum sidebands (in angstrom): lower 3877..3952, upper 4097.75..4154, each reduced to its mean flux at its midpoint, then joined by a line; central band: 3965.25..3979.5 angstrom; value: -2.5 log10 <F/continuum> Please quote 0.37 mag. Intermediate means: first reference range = 1.24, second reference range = 1.54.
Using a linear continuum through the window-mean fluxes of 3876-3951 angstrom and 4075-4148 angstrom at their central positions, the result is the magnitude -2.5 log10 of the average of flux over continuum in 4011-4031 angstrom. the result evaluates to -0.21 mag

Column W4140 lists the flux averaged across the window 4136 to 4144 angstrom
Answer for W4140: 1.69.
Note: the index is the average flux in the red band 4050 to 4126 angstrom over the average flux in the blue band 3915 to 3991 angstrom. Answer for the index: 1.2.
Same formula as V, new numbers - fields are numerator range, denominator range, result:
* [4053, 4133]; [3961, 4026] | 1.12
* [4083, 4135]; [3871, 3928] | 1.34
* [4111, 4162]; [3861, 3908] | 1.49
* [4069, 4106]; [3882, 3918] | 1.31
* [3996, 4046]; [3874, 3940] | 1.44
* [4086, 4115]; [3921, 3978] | 1.28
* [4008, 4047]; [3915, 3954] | 1.34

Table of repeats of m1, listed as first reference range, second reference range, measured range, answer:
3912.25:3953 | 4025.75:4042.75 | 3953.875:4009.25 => 0.065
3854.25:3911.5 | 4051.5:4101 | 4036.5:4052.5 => -0.114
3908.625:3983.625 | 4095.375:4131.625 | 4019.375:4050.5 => -0.207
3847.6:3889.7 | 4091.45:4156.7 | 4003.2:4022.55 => -0.185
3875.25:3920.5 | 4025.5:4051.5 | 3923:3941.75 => 0.208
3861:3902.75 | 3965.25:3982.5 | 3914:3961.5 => -0.181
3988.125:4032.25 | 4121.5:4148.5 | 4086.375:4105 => 0.188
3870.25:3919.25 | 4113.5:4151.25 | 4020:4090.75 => -0.095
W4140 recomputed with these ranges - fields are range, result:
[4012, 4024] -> 1.74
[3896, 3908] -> 1.36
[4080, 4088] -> 1.62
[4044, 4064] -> 1.7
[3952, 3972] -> 1.12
